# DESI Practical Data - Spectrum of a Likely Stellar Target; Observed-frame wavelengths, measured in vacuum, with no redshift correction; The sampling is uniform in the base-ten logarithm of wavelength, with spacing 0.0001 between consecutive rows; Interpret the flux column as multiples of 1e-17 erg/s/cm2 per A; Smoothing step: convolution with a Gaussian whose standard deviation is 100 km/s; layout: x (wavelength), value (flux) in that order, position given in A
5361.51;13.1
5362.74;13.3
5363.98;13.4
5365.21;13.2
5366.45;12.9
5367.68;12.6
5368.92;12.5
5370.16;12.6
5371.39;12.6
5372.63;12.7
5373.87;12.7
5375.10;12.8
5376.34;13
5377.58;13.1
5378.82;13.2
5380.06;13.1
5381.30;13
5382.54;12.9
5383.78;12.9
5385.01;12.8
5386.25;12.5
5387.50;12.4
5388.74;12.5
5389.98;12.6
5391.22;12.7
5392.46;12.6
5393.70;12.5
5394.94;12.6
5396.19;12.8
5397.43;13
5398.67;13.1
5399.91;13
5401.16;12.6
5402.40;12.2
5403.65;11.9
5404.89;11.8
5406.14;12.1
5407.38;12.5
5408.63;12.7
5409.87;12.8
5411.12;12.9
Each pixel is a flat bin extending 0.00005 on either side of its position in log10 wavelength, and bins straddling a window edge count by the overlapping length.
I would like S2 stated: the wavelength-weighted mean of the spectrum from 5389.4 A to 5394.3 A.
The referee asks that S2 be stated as 12.6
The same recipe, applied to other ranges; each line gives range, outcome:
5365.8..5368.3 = 12.8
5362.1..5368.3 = 13.1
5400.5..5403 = 12.4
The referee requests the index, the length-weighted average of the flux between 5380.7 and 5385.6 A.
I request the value 12.9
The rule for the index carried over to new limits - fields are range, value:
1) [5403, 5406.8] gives 11.9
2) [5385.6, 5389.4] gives 12.4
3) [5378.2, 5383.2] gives 13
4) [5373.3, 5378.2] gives 12.9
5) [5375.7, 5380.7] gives 13.1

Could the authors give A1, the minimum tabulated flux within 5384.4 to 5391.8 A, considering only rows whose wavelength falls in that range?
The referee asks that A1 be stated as 12.4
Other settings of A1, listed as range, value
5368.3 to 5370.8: 12.5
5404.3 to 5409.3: 11.8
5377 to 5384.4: 12.9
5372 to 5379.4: 12.7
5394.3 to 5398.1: 12.6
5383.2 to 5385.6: 12.8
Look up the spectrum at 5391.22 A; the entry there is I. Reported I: 12.7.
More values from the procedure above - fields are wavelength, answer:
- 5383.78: 12.9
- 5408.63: 12.7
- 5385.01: 12.8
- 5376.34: 13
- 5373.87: 12.7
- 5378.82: 13.2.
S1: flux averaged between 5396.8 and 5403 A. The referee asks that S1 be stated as 12.8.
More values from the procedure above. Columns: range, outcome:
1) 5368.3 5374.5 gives 12.6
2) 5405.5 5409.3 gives 12.4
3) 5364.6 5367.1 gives 13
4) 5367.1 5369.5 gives 12.5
